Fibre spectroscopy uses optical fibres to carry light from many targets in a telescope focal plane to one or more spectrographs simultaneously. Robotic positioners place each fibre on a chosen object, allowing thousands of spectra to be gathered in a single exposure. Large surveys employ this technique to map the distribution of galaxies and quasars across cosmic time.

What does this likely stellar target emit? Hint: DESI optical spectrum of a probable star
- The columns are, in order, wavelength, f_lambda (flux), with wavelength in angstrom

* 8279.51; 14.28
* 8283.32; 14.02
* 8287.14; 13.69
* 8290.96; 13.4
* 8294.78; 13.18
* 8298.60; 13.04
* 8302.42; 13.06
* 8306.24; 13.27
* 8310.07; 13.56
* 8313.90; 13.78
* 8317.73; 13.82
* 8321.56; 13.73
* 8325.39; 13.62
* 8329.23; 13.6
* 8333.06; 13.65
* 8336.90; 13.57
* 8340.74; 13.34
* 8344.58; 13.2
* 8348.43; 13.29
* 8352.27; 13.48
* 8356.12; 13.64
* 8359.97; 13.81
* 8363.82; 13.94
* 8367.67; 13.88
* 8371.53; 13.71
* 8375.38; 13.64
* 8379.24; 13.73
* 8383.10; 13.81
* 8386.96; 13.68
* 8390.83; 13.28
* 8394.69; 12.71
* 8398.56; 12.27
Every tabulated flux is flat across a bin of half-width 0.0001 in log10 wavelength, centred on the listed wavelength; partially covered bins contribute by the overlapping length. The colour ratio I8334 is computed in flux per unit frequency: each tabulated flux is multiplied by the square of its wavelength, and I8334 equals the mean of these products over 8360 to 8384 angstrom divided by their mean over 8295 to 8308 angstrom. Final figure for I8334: 1.1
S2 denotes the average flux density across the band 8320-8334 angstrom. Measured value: 13.7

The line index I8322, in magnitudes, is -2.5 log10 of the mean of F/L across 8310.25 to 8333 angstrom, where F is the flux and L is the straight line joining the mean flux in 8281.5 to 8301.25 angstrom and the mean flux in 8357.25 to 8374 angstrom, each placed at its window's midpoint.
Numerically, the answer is -0.01 mag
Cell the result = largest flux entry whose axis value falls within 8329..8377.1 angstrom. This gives 13.94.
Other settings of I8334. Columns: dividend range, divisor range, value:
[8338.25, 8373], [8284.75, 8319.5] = 1.02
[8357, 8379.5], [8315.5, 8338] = 1.02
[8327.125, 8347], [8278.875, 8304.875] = 1.01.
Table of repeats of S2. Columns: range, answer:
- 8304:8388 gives 13.6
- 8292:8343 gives 13.5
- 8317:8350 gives 13.5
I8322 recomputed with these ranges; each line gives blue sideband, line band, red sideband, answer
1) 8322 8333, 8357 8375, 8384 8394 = -0.02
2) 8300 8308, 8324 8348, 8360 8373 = 0.00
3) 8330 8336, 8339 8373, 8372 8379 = 0.01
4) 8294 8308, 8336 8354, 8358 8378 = 0.02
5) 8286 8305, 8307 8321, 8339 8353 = -0.03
